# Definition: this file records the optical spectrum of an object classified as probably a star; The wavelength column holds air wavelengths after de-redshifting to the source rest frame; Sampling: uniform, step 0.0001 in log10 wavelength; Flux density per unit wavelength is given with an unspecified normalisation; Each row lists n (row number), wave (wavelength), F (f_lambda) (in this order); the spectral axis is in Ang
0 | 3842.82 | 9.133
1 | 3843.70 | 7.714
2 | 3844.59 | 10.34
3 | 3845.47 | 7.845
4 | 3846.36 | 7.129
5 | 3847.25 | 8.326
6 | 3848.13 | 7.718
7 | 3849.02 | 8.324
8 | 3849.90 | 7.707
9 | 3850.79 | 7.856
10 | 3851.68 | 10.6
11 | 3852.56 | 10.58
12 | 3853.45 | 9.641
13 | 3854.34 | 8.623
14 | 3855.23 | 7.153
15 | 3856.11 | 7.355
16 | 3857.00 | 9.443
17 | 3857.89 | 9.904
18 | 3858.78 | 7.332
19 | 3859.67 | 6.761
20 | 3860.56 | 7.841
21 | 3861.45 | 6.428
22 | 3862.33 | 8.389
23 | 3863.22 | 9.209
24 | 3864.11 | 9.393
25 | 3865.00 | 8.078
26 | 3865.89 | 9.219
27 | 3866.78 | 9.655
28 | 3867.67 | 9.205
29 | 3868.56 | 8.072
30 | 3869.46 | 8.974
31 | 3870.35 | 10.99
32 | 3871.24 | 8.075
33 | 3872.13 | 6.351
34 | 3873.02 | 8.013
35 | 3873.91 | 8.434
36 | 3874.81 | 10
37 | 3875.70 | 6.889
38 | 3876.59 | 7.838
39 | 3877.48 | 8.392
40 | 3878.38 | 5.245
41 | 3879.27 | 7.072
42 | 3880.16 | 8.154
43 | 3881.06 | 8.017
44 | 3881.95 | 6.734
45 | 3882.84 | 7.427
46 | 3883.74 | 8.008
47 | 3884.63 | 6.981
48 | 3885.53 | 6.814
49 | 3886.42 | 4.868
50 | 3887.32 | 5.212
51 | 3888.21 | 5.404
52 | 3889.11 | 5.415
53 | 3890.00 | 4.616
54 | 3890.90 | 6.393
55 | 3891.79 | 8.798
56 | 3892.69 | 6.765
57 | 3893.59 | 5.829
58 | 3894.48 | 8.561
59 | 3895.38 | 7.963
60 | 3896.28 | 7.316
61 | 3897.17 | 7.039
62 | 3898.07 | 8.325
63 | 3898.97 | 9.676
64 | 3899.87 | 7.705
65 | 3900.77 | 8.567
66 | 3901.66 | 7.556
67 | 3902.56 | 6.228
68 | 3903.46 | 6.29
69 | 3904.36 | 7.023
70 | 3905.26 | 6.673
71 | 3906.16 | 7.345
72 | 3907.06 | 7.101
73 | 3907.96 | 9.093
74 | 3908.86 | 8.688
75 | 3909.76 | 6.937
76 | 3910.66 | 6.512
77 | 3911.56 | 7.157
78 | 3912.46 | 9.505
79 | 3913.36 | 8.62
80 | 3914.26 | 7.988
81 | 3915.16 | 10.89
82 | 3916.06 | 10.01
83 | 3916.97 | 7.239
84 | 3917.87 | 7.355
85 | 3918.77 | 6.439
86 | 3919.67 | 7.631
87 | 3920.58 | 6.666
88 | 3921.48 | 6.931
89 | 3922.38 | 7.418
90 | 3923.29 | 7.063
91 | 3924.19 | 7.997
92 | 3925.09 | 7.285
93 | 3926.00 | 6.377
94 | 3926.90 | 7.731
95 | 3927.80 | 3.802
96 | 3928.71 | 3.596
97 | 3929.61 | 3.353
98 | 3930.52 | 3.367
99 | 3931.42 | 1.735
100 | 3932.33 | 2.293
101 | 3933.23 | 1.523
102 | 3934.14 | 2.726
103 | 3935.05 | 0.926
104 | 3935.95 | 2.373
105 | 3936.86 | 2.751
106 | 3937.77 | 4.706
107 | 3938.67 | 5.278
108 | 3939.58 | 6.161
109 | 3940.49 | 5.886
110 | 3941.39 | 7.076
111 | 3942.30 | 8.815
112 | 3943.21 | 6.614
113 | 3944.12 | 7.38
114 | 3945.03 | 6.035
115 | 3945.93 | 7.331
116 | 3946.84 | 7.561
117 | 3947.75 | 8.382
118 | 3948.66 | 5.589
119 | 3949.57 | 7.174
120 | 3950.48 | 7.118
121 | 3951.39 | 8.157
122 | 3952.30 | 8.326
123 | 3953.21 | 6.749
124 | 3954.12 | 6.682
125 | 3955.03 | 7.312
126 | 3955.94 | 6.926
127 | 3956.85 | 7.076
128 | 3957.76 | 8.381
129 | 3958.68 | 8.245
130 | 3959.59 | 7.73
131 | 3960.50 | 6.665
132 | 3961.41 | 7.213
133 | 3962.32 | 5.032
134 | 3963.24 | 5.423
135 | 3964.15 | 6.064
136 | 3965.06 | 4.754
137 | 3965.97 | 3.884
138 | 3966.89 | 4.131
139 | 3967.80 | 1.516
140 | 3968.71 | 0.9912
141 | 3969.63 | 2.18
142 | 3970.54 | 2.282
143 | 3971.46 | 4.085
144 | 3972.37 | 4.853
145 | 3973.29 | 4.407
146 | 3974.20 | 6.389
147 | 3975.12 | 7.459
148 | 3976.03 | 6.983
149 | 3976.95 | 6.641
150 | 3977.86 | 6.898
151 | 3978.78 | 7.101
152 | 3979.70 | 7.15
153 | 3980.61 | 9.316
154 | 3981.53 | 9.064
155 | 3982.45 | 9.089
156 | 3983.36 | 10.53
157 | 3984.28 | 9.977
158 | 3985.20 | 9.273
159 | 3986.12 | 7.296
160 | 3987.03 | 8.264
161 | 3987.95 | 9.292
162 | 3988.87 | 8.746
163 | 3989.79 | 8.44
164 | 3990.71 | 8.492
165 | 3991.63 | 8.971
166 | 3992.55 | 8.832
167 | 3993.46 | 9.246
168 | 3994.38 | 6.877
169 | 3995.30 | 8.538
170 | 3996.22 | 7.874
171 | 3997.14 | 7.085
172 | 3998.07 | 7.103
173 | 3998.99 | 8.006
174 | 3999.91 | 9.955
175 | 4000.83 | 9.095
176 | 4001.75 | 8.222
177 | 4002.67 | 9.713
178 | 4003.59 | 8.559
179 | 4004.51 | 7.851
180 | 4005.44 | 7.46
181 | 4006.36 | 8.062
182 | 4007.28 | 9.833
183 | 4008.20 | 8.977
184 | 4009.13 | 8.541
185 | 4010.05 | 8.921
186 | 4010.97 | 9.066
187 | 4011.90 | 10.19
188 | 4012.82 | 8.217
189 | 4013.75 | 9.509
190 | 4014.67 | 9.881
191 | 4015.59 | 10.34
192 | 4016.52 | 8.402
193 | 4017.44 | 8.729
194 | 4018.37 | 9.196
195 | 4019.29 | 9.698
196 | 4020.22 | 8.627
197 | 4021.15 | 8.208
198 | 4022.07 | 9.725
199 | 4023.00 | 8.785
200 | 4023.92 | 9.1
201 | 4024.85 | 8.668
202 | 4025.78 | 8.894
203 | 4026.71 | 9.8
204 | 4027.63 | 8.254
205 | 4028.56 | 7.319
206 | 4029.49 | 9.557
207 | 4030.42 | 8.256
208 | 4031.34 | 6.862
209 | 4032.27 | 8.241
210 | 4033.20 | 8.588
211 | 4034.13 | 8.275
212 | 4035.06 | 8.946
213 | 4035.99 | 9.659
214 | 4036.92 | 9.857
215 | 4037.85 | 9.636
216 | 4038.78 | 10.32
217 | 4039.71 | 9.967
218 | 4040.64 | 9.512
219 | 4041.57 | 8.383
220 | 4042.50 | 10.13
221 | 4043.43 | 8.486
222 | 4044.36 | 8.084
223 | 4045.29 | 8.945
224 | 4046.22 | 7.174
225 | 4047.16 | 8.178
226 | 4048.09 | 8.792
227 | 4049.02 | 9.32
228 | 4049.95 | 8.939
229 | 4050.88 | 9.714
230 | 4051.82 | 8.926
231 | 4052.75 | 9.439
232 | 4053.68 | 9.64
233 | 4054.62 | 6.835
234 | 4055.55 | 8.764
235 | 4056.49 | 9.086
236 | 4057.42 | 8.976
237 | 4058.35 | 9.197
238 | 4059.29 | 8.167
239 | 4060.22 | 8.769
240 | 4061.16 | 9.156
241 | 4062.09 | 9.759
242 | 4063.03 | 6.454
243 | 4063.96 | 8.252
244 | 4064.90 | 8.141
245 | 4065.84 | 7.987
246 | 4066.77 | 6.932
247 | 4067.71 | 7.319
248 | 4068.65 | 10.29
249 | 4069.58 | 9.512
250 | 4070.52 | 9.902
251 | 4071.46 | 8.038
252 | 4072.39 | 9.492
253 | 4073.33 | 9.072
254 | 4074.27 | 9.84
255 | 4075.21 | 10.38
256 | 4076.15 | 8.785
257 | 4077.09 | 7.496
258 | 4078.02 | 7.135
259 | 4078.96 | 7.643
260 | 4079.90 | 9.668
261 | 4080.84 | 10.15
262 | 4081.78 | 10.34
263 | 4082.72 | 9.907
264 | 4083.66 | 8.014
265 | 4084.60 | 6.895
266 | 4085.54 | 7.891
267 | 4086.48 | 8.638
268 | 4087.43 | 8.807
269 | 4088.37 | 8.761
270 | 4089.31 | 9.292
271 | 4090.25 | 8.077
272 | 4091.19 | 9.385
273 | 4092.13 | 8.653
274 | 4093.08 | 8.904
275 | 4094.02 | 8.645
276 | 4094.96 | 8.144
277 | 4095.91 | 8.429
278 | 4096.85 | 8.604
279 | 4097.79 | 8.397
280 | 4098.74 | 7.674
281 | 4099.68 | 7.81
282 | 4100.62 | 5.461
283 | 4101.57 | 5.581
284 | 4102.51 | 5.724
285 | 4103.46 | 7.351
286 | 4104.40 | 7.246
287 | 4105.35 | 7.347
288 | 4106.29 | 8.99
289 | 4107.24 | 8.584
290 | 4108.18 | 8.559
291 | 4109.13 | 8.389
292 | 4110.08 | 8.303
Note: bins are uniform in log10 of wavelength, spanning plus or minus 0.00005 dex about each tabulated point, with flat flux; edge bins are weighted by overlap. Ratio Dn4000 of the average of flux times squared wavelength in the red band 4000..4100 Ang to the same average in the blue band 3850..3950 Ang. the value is 1.34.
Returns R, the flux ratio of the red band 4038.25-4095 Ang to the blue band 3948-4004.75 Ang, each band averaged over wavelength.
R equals 1.23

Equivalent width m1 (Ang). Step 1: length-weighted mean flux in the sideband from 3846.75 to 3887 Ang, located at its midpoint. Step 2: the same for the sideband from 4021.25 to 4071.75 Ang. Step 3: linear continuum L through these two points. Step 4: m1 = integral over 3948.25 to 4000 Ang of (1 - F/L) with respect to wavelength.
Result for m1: 9.4 Ang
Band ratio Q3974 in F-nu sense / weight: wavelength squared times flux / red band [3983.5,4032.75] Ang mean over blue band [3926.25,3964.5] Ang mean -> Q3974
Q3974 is 1.55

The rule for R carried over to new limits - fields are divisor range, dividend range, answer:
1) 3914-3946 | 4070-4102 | 1.48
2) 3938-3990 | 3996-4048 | 1.31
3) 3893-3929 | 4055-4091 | 1.17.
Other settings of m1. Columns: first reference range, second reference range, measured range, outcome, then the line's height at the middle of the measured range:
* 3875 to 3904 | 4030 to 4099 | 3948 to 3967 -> 2.62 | 7.73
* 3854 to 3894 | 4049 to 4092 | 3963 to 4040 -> 3.93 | 8.36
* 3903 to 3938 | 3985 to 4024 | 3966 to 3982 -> 5.09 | 7.78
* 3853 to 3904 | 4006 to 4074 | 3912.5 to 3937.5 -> 7.25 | 8.03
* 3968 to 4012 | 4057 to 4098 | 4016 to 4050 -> -2.77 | 8.19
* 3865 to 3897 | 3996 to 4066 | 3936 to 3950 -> 2.95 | 8.02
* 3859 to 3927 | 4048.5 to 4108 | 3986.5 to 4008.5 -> -0.99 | 8.11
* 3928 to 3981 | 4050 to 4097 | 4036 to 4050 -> -2.06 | 7.91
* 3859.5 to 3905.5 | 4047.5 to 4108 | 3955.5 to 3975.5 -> 6.80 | 7.96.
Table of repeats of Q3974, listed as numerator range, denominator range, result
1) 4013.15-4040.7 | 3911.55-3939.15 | 1.66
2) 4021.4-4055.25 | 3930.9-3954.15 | 1.67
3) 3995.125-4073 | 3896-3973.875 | 1.48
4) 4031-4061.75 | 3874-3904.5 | 1.34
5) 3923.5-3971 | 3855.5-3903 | 0.74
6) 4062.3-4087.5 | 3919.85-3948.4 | 1.71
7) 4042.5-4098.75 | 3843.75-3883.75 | 1.17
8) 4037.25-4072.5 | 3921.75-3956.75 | 1.62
